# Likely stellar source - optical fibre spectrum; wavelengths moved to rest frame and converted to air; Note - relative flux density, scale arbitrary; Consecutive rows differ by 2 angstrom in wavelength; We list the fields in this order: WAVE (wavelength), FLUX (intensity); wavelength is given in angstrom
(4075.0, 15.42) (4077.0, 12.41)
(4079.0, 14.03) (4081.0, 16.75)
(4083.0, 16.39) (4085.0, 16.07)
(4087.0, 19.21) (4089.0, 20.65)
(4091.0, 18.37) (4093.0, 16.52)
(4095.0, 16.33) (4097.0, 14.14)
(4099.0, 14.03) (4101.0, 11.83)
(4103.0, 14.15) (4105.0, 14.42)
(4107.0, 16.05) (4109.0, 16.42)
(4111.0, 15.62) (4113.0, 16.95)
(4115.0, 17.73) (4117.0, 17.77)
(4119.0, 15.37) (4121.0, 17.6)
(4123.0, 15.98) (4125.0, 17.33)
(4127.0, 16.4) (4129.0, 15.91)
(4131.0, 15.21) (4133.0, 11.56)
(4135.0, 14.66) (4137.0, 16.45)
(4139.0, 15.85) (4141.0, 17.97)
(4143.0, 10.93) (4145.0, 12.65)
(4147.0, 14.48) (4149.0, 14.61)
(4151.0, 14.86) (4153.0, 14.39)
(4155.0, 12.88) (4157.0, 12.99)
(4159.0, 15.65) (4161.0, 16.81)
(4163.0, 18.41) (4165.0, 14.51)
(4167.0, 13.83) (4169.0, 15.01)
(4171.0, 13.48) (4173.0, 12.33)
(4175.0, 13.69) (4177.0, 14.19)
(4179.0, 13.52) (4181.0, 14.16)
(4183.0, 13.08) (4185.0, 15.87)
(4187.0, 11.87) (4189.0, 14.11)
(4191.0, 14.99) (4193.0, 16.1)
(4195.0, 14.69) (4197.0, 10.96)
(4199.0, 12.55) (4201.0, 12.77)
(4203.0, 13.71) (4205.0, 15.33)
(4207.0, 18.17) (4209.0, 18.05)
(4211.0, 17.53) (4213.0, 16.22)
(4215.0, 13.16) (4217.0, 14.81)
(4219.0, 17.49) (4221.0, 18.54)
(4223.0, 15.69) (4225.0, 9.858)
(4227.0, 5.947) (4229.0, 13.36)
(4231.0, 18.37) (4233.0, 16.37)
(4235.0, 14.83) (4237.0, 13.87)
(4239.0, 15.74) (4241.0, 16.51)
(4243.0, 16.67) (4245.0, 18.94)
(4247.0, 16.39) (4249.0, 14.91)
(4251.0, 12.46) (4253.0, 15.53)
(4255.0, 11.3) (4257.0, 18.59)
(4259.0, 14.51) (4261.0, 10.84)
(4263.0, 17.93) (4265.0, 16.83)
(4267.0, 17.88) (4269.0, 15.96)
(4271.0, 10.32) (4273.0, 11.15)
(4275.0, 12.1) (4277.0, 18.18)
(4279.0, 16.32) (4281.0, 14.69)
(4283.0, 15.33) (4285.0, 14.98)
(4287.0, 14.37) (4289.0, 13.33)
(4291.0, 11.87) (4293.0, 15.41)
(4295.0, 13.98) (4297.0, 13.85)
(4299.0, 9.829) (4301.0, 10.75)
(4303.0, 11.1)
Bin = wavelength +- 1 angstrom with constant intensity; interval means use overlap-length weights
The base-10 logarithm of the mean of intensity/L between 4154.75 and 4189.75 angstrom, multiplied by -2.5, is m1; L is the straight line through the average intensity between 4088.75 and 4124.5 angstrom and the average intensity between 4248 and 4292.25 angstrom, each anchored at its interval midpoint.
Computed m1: 0.08 mag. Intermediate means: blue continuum 16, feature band 14.3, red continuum 14.5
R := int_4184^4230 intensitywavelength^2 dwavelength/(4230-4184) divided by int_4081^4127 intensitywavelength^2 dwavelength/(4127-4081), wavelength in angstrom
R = 0.93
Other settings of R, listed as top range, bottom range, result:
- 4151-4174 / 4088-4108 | 0.96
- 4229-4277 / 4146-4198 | 1.10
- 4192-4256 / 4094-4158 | 1.03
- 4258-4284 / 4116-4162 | 1.04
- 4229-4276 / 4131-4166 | 1.08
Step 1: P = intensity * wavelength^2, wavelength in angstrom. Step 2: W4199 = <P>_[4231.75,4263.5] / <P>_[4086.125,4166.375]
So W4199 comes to 1.0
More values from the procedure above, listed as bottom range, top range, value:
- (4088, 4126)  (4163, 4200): 0.89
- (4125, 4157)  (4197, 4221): 1.09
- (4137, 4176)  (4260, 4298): 1.06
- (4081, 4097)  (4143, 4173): 0.86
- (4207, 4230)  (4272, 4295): 1.00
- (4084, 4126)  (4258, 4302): 0.94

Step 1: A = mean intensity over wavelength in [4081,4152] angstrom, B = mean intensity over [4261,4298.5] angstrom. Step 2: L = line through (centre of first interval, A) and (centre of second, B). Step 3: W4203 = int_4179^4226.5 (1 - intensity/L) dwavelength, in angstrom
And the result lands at 1.4 angstrom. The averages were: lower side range 15.7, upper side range 14.5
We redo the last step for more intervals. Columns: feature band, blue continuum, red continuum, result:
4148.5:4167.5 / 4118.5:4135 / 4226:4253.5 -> 0.6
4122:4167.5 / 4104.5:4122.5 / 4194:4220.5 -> 2.9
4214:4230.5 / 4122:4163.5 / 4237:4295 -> 1.3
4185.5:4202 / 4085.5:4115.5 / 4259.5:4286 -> 2.0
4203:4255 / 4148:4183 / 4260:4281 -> -2.4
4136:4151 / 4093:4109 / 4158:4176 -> 0.1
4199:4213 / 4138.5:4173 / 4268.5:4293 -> -1.3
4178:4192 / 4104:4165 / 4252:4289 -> 1.2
